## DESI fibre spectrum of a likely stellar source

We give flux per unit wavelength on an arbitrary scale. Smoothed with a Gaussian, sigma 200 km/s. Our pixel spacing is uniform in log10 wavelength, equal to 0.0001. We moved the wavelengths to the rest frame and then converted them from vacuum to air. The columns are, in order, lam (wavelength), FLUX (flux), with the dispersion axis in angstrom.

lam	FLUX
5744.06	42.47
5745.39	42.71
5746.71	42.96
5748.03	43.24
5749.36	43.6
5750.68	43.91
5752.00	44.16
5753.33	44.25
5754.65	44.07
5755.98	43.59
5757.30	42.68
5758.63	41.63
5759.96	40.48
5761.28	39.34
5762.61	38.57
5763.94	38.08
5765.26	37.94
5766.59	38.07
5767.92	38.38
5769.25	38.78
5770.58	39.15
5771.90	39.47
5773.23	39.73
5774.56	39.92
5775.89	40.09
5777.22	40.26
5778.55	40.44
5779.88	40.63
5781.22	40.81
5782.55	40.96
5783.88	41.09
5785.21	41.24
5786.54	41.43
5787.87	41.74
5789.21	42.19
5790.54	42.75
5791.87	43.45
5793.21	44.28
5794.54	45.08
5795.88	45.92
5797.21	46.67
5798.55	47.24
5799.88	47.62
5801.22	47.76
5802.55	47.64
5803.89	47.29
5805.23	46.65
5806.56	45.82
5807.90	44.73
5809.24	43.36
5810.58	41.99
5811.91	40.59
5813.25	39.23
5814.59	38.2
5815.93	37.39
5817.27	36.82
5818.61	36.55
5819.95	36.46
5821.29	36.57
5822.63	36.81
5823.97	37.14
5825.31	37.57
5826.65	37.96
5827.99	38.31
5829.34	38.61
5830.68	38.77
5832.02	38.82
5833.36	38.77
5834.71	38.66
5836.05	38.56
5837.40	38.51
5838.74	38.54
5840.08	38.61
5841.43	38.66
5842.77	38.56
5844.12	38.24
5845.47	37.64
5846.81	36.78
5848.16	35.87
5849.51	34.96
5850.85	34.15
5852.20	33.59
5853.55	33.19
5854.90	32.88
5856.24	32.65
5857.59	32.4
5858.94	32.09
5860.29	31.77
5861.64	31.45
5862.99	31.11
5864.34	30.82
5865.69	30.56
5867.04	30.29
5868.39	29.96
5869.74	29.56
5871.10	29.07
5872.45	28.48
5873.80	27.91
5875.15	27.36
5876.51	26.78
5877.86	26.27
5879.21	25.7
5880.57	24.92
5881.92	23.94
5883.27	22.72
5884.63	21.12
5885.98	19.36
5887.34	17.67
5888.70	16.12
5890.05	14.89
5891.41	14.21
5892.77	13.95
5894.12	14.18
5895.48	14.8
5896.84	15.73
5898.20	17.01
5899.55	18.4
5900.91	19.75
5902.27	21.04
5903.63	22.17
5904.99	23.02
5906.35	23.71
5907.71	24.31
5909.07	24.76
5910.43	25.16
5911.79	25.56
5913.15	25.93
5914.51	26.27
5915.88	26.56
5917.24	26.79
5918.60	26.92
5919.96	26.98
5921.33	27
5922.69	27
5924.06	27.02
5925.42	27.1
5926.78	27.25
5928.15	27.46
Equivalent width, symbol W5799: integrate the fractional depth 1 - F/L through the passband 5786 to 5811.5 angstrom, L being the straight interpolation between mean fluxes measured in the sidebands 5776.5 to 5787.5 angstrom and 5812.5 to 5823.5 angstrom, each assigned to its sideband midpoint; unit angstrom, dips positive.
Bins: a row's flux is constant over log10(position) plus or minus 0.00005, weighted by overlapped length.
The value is -3.7 angstrom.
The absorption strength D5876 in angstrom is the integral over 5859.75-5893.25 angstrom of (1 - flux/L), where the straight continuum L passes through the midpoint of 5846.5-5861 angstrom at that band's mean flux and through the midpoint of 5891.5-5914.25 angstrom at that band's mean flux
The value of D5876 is 3.4 angstrom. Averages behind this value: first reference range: 33.6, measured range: 25.1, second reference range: 20.5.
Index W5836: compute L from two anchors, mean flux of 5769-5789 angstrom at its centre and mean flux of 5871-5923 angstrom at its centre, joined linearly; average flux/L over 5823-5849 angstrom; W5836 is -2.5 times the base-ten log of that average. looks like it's -0.20 mag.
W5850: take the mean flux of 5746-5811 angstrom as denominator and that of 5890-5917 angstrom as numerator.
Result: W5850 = 0.5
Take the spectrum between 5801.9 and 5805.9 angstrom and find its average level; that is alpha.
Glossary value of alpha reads 47.2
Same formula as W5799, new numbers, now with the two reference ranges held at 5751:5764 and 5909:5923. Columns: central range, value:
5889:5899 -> 4.7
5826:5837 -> -1.3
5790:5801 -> -2.1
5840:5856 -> -1.4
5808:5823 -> -1.1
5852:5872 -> 0.2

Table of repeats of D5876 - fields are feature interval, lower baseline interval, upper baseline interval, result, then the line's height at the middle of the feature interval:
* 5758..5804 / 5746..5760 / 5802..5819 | 0.9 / 42.7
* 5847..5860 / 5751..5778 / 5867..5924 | -2.2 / 28.7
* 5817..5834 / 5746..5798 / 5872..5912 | -2.7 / 32.5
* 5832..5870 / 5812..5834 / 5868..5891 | -4.6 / 31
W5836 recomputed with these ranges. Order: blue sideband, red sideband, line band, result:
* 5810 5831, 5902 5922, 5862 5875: 0.057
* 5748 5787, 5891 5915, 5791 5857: -0.223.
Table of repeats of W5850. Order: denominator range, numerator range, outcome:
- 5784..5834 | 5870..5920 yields 0.54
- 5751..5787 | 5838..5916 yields 0.66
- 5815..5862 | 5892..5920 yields 0.60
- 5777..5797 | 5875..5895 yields 0.48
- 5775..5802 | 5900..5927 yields 0.58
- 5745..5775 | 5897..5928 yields 0.60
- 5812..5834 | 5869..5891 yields 0.63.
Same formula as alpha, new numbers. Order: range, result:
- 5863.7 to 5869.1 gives 30.4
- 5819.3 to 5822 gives 36.5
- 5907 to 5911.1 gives 24.7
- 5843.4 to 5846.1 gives 37.8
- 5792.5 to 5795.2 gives 44.6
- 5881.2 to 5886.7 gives 21.8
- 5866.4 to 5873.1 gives 29.5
